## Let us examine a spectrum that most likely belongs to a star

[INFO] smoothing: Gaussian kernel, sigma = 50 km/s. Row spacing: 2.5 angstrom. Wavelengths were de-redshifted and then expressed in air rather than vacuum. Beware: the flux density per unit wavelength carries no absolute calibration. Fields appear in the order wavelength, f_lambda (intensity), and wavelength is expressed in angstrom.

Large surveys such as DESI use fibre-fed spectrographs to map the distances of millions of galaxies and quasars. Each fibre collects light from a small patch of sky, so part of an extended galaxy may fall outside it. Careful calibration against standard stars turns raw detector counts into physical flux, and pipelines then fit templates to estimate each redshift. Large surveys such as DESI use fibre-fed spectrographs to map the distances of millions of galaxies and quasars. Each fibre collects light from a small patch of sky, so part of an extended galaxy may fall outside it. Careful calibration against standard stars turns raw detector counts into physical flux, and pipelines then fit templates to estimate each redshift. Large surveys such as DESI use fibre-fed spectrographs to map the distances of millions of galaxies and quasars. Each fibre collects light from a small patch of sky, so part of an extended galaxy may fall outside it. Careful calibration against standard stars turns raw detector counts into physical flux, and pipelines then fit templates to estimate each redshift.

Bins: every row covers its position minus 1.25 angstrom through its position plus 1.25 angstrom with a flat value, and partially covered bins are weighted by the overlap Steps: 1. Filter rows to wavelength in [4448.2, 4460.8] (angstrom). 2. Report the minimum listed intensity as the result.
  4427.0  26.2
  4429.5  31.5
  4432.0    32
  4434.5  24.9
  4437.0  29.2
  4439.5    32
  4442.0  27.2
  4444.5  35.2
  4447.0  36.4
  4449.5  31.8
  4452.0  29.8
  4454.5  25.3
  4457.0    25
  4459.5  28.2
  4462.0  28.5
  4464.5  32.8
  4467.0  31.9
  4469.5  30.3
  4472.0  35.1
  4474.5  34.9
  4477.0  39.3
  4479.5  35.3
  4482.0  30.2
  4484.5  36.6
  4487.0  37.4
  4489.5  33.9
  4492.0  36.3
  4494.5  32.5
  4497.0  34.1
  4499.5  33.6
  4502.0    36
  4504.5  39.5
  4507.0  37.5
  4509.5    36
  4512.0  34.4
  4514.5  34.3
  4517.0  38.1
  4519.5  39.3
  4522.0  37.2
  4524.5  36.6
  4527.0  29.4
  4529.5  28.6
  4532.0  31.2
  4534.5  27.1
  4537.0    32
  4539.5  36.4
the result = 25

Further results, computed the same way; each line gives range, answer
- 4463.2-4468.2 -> 31.9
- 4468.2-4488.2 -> 30.2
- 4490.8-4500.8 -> 32.5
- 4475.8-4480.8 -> 35.3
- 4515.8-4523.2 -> 37.2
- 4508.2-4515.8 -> 34.3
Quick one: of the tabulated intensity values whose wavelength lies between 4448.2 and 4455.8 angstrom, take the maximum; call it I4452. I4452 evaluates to 31.8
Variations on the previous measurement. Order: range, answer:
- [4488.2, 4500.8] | 36.3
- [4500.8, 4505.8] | 39.5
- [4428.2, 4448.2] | 36.4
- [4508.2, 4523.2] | 39.3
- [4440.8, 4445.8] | 35.2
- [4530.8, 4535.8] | 31.2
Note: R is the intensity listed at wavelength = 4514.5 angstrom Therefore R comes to 34.3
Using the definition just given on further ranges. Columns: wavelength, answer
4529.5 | 28.6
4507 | 37.5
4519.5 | 39.3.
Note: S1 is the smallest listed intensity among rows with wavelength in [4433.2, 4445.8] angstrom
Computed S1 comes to 24.9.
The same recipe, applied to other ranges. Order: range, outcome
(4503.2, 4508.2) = 37.5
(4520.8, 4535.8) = 27.1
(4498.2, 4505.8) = 33.6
